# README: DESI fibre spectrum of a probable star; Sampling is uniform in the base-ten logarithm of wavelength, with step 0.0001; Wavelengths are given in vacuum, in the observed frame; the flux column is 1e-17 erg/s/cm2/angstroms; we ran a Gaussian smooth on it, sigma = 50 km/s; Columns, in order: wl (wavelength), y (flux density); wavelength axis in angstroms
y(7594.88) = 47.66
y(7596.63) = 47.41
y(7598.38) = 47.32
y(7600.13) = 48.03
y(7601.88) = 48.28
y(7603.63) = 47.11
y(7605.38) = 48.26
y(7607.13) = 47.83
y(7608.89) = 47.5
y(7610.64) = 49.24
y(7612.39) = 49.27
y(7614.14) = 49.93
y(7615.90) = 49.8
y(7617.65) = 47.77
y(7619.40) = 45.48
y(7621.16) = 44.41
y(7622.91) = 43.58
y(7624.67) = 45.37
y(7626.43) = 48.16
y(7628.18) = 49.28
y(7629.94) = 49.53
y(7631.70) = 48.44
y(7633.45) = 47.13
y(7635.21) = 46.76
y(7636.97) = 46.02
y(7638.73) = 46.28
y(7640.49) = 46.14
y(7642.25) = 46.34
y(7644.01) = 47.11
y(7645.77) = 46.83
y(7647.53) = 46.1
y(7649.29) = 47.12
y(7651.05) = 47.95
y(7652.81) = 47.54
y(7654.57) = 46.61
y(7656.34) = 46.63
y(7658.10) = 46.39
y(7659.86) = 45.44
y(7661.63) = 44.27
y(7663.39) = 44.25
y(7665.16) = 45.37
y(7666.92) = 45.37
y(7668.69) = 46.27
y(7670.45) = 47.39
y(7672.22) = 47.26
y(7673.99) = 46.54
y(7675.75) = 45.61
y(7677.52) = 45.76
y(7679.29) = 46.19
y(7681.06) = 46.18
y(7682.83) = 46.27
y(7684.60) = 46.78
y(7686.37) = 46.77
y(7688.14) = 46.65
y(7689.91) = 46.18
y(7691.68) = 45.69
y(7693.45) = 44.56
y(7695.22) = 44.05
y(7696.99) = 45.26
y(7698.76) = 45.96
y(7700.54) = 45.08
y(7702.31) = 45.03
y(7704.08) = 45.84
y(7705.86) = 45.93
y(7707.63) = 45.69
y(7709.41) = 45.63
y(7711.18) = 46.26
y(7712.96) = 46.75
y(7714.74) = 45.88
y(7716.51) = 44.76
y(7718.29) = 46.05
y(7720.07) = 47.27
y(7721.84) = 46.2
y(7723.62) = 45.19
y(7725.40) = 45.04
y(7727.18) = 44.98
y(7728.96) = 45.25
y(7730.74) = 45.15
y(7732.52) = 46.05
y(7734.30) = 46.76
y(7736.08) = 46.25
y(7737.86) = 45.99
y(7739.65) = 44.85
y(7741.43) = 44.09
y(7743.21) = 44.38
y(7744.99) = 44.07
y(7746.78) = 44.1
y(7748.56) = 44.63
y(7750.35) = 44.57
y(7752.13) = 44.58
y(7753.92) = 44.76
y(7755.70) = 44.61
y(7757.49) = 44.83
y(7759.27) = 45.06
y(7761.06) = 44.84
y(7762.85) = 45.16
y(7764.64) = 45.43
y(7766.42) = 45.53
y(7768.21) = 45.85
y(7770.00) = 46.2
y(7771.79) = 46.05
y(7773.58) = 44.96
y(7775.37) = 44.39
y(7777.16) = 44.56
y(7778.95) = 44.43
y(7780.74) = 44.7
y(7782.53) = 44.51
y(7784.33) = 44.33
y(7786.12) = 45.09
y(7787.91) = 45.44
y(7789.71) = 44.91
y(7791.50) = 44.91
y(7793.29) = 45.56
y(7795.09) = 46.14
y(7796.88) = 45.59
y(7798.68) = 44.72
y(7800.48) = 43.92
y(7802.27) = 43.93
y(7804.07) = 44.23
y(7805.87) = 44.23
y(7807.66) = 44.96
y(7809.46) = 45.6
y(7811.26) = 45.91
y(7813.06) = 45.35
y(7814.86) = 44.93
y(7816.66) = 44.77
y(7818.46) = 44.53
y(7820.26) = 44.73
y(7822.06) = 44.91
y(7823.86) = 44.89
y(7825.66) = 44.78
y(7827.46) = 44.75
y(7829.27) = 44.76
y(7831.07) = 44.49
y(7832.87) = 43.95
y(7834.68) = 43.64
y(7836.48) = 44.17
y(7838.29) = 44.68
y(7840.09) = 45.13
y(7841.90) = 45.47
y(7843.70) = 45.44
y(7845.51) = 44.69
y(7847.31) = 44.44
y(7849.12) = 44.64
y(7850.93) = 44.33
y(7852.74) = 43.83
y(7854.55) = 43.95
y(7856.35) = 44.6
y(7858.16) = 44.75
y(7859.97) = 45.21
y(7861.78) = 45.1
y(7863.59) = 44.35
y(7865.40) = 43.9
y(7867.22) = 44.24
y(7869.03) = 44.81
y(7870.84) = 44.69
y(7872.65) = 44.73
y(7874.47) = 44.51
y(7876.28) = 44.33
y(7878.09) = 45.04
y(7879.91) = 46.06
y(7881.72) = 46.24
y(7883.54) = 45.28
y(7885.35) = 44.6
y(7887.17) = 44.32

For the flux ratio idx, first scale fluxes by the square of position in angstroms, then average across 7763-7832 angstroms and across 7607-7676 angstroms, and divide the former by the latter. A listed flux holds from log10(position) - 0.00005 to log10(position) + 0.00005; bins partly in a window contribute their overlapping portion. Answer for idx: 1.00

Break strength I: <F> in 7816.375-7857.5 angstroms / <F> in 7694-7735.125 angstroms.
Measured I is 0.98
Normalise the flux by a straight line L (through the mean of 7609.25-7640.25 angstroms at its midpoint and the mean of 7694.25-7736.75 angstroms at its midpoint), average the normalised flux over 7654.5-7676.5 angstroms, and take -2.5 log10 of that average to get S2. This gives 0.02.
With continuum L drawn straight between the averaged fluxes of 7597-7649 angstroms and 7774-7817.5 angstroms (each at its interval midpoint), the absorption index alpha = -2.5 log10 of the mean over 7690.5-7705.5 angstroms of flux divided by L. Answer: 0.02 mag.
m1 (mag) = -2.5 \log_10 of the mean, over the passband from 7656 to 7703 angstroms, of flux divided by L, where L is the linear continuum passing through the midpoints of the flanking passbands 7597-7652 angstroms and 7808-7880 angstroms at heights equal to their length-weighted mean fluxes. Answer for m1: 0.02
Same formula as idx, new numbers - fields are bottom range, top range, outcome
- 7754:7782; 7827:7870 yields 1.01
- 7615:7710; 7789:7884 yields 1.01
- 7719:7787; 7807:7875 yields 1.01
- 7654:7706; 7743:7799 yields 1.00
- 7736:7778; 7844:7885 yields 1.02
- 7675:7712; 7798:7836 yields 1.01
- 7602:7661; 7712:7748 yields 0.99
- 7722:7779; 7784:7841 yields 1.01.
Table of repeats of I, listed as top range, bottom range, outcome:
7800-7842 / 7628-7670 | 0.96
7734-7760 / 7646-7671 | 0.97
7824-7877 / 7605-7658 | 0.94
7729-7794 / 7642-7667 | 0.97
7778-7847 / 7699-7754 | 0.99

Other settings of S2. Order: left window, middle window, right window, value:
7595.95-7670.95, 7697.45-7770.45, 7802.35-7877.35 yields 0.01 mag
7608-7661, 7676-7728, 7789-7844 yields 0.01 mag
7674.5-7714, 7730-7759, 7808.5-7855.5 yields 0.01 mag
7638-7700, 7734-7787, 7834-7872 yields 0.01 mag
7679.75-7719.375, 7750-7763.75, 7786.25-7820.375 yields 0.01 mag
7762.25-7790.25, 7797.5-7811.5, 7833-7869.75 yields 0.01 mag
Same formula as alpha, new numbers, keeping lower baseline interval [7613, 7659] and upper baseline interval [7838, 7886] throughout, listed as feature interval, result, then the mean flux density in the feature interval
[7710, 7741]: 0.009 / 45.8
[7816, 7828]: 0.010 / 44.8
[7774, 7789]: 0.022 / 44.7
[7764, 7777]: 0.006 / 45.5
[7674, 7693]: 0.009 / 46.2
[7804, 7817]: 0.006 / 45.1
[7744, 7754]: 0.036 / 44.4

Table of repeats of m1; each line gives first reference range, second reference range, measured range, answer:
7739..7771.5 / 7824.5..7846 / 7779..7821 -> -0.003 mag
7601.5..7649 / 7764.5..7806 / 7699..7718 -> 0.010 mag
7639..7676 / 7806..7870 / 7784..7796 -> -0.003 mag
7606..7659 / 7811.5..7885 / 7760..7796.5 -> 0.009 mag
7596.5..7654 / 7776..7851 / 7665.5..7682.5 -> 0.010 mag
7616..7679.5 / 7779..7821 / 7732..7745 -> 0.004 mag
